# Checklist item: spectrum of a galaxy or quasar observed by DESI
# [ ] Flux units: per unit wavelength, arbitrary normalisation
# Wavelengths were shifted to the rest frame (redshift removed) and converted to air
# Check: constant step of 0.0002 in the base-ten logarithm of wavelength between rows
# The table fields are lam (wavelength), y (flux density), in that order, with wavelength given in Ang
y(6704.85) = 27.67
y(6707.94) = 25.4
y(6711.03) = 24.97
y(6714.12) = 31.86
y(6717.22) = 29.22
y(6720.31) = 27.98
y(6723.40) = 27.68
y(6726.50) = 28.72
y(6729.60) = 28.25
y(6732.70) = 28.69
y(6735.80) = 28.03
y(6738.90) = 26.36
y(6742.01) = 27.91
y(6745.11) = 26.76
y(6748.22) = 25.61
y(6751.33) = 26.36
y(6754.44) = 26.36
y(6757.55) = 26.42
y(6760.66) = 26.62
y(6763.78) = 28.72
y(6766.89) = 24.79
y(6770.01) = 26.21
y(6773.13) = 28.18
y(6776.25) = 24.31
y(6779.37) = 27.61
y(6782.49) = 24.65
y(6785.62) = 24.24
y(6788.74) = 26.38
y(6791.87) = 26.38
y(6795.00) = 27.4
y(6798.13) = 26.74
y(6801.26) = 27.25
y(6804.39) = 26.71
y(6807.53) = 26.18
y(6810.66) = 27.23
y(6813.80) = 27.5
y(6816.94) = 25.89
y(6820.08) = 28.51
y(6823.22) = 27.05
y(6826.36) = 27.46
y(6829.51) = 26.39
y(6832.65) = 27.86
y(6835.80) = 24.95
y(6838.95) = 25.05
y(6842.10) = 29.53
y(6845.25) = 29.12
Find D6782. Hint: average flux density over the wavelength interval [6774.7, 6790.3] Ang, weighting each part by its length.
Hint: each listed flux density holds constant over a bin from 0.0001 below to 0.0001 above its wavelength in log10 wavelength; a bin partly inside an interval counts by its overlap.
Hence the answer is 25.4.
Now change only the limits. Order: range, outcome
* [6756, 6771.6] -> 26.6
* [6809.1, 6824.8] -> 27.2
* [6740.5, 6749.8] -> 26.8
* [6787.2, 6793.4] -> 26.4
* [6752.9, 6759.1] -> 26.4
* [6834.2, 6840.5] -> 25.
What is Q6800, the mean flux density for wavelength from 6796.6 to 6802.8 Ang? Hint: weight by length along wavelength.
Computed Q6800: 27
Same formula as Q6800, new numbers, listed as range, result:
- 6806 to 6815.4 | 27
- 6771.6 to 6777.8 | 26.2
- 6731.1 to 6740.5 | 27.7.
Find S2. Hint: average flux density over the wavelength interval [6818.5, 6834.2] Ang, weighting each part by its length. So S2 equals 27.5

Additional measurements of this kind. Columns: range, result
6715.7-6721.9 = 28.6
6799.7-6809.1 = 26.7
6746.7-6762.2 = 26.3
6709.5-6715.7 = 28.4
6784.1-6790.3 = 25.3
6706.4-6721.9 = 27.9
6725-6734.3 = 28.5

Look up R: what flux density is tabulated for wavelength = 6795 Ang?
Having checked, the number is 27.4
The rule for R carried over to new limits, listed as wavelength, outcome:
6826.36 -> 27.46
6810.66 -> 27.23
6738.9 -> 26.36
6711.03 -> 24.97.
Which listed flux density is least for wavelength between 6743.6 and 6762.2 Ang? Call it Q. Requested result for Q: 25.61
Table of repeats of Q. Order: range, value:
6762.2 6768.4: 24.79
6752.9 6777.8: 24.31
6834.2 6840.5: 24.95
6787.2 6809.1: 26.18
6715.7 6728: 27.68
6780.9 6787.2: 24.24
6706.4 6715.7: 24.97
